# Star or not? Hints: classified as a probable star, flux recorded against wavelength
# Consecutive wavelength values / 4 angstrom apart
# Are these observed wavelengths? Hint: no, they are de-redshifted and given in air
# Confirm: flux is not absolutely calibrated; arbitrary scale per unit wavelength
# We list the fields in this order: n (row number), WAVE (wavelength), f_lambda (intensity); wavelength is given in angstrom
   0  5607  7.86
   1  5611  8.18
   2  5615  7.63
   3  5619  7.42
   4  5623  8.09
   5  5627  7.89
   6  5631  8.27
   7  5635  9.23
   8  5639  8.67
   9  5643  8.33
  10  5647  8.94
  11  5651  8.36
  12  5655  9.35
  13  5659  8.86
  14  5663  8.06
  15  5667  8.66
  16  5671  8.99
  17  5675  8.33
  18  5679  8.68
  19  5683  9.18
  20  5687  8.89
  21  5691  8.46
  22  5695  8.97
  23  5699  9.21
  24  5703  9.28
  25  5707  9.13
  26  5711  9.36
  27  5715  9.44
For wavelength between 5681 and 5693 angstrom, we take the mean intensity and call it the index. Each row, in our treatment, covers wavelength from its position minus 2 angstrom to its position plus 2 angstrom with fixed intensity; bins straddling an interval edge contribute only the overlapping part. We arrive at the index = 8.84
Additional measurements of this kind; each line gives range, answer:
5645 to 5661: 8.88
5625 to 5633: 8.08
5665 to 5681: 8.66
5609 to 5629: 7.84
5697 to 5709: 9.21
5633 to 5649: 8.79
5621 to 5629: 7.99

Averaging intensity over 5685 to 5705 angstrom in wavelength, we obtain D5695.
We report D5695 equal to 8.96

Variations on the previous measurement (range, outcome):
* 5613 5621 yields 7.53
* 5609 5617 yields 7.9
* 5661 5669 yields 8.36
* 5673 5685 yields 8.73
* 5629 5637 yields 8.75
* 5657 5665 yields 8.46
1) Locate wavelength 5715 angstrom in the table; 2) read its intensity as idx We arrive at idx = 9.44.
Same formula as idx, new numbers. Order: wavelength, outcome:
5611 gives 8.18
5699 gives 9.21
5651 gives 8.36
